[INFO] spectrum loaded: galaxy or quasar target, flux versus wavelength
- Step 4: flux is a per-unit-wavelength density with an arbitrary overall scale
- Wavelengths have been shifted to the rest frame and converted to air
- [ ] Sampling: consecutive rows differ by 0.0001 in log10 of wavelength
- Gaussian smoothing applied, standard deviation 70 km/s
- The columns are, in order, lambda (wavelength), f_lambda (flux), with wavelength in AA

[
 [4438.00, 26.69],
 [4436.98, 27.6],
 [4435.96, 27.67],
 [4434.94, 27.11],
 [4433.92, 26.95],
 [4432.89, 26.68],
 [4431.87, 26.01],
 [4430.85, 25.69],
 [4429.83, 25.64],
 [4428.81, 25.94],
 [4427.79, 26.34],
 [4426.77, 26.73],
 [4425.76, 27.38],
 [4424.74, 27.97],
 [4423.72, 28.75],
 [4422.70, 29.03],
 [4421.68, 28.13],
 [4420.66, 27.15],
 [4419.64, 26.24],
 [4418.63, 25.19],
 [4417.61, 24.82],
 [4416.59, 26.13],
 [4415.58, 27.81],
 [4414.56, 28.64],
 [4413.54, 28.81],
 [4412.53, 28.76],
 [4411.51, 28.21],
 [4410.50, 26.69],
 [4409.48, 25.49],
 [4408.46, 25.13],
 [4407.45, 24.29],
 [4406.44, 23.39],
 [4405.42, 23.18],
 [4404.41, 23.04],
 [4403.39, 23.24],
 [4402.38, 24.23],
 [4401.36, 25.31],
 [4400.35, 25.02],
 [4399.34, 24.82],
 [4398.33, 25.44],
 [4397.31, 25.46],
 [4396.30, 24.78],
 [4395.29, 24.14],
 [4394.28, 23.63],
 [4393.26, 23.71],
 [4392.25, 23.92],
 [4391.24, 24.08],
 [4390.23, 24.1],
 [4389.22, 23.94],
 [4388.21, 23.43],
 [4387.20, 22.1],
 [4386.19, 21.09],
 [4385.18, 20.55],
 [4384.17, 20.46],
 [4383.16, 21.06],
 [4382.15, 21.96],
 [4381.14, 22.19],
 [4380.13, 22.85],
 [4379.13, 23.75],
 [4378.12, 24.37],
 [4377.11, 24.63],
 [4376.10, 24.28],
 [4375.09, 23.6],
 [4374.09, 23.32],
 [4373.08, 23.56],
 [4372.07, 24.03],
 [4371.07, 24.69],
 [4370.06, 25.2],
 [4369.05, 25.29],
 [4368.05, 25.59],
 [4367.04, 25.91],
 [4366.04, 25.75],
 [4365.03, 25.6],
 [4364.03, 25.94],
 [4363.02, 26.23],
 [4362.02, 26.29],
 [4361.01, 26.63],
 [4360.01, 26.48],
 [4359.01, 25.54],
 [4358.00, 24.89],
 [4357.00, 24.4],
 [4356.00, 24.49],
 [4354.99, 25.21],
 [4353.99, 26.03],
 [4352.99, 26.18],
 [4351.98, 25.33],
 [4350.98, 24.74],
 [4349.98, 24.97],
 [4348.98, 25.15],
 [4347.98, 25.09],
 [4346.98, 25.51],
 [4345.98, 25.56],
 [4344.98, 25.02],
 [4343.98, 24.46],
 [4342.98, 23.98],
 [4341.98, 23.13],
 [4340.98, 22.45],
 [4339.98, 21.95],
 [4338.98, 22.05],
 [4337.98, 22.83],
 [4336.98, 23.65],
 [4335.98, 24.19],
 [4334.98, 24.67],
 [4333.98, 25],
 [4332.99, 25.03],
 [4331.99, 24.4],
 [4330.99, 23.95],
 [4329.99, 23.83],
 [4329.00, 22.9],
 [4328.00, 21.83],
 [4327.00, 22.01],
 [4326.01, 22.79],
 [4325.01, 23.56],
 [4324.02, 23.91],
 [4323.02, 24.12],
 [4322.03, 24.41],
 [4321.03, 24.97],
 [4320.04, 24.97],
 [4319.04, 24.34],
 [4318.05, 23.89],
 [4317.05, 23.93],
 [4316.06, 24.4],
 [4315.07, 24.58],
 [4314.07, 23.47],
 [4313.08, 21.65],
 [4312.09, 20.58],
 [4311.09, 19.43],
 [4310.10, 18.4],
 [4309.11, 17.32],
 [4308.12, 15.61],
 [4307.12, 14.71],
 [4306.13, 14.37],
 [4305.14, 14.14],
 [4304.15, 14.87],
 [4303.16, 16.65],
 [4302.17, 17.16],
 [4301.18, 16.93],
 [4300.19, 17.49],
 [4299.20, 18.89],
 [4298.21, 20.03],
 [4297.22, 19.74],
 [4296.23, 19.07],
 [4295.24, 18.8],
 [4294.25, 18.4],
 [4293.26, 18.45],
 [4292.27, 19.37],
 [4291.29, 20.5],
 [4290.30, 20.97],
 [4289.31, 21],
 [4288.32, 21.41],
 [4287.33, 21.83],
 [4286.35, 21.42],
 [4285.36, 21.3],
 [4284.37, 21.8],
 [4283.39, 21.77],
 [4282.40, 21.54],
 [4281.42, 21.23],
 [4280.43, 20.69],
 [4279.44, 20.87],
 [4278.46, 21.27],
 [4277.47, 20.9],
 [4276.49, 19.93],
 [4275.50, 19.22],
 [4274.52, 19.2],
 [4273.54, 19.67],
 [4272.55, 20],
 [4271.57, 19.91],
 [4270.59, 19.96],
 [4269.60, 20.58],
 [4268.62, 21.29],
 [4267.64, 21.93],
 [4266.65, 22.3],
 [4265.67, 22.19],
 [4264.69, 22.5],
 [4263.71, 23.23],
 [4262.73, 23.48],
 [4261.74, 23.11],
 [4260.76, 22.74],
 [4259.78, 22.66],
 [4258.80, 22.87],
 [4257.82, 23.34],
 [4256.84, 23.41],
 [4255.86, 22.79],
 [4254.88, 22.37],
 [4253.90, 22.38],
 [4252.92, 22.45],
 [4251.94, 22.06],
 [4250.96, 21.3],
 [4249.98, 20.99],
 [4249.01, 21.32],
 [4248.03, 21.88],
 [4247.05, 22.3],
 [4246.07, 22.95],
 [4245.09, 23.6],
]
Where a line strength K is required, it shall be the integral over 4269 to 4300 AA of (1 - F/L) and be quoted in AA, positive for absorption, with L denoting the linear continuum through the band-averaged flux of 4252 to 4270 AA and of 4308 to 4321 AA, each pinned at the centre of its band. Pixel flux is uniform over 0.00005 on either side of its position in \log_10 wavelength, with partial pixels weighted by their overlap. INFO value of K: 2.8 AA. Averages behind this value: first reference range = 22.5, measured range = 20.3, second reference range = 22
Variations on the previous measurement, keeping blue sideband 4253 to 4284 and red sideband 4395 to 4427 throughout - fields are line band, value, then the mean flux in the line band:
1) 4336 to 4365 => -0.75 AA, 24.8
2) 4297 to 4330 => 3.49 AA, 20.6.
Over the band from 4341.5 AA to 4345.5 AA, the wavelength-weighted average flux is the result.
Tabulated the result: 24.2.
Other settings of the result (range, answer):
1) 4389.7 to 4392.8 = 24.1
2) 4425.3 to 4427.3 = 27.2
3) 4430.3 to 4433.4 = 26.1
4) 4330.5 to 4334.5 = 24.6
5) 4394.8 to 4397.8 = 24.8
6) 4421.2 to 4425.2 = 28.4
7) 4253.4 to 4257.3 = 22.7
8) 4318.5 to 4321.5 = 24.8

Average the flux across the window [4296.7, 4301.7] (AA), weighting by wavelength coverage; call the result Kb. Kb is 18.6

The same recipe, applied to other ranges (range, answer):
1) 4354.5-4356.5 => 24.8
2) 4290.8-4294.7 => 19.2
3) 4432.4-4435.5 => 26.9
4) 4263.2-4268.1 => 22.4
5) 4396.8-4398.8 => 25.4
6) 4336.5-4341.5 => 22.6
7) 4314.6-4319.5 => 24.3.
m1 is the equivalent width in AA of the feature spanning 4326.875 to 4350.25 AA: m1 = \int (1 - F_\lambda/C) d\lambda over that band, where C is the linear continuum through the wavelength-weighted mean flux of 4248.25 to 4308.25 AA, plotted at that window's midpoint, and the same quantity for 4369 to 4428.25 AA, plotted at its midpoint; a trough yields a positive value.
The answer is -1.34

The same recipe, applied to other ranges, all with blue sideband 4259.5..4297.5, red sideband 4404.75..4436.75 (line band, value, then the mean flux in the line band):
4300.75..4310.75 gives 2.71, 16.1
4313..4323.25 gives -0.75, 24.2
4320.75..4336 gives -0.60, 23.8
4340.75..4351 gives -0.42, 24.6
